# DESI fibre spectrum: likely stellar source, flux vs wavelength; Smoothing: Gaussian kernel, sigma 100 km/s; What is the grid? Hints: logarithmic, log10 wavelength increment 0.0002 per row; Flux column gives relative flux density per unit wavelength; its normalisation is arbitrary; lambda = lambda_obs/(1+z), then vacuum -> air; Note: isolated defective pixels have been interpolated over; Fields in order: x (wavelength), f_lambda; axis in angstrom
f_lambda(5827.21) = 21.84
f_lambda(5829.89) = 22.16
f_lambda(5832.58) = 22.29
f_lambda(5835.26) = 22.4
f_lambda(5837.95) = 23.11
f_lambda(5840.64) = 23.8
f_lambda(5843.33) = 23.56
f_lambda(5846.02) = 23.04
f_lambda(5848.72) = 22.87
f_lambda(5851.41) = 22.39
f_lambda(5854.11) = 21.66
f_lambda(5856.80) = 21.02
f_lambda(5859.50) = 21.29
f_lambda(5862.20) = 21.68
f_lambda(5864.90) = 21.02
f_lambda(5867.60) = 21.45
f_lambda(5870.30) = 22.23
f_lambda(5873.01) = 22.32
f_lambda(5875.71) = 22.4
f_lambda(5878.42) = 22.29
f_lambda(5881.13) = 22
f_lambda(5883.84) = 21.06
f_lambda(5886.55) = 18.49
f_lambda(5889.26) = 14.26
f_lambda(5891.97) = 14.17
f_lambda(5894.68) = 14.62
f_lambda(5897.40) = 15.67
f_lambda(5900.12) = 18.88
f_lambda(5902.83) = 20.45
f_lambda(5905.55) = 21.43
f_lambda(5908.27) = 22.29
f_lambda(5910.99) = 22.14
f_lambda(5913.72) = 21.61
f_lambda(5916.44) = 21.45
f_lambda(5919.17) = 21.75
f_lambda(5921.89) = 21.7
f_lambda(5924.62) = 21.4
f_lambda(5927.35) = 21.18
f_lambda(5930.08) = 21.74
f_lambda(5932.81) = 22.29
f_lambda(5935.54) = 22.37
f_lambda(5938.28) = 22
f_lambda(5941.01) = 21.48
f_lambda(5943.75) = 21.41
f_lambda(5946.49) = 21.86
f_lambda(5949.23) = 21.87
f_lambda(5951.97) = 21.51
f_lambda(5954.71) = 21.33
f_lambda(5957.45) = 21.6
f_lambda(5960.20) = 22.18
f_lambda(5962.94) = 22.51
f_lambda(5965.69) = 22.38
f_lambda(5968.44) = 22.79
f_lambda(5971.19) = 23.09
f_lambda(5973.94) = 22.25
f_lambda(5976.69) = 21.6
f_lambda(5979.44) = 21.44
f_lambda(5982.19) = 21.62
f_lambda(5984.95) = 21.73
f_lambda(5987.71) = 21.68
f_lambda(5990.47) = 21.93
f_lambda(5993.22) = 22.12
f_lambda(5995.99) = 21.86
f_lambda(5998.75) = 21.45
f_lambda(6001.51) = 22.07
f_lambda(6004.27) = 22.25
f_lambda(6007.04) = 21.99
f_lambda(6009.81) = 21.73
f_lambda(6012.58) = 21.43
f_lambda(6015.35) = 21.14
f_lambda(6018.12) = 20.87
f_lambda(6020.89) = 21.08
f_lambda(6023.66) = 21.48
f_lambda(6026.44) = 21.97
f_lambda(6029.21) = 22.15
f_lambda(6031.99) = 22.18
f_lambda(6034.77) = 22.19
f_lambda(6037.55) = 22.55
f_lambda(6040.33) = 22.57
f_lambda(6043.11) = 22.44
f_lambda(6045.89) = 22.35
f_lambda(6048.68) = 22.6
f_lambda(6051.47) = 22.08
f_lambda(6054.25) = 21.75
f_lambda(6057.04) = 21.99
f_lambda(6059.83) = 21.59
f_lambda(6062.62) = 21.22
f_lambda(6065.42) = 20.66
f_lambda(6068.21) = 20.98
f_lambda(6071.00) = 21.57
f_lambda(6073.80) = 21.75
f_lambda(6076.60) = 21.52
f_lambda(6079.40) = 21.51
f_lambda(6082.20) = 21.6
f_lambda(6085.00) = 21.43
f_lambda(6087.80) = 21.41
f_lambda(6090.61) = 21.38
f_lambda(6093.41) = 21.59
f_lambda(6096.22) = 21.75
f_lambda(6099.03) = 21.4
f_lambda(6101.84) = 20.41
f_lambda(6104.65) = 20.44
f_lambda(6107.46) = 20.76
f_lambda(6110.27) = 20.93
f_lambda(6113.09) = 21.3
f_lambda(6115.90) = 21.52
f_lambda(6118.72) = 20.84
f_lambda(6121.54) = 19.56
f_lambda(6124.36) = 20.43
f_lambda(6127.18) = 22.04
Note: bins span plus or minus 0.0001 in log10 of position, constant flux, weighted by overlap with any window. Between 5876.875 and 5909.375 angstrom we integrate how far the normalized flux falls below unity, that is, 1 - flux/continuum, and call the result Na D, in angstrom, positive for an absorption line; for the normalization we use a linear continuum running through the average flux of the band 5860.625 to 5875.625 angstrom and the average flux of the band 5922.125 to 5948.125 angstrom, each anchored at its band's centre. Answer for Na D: 4.4 angstrom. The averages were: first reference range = 21.8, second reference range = 21.7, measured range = 18.8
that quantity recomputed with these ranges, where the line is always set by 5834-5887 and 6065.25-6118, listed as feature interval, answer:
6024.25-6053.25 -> -1.12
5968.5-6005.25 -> -0.56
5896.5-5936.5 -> 1.32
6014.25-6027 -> 0.14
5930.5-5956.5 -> -0.01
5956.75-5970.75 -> -0.43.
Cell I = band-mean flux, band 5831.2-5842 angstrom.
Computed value 22.9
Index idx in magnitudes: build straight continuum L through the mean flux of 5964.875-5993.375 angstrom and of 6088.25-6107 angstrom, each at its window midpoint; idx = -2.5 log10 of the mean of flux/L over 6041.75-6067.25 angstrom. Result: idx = -0.02 mag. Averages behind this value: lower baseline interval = 22.1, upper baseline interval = 21.1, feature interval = 21.8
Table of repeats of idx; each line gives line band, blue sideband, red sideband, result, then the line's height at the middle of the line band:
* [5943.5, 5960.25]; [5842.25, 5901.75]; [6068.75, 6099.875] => -0.04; 20.8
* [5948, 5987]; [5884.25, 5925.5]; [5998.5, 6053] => -0.07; 20.7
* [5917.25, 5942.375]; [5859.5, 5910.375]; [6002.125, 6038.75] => -0.06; 20.5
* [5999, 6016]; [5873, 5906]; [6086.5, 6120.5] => -0.09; 20.1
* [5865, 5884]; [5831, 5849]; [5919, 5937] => 0.03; 22.5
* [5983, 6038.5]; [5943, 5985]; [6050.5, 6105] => 0.00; 21.7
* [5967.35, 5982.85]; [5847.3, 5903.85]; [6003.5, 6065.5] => -0.05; 21.2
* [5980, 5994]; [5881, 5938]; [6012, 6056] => -0.03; 21.2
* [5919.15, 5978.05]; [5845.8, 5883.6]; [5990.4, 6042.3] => 0.00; 21.9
